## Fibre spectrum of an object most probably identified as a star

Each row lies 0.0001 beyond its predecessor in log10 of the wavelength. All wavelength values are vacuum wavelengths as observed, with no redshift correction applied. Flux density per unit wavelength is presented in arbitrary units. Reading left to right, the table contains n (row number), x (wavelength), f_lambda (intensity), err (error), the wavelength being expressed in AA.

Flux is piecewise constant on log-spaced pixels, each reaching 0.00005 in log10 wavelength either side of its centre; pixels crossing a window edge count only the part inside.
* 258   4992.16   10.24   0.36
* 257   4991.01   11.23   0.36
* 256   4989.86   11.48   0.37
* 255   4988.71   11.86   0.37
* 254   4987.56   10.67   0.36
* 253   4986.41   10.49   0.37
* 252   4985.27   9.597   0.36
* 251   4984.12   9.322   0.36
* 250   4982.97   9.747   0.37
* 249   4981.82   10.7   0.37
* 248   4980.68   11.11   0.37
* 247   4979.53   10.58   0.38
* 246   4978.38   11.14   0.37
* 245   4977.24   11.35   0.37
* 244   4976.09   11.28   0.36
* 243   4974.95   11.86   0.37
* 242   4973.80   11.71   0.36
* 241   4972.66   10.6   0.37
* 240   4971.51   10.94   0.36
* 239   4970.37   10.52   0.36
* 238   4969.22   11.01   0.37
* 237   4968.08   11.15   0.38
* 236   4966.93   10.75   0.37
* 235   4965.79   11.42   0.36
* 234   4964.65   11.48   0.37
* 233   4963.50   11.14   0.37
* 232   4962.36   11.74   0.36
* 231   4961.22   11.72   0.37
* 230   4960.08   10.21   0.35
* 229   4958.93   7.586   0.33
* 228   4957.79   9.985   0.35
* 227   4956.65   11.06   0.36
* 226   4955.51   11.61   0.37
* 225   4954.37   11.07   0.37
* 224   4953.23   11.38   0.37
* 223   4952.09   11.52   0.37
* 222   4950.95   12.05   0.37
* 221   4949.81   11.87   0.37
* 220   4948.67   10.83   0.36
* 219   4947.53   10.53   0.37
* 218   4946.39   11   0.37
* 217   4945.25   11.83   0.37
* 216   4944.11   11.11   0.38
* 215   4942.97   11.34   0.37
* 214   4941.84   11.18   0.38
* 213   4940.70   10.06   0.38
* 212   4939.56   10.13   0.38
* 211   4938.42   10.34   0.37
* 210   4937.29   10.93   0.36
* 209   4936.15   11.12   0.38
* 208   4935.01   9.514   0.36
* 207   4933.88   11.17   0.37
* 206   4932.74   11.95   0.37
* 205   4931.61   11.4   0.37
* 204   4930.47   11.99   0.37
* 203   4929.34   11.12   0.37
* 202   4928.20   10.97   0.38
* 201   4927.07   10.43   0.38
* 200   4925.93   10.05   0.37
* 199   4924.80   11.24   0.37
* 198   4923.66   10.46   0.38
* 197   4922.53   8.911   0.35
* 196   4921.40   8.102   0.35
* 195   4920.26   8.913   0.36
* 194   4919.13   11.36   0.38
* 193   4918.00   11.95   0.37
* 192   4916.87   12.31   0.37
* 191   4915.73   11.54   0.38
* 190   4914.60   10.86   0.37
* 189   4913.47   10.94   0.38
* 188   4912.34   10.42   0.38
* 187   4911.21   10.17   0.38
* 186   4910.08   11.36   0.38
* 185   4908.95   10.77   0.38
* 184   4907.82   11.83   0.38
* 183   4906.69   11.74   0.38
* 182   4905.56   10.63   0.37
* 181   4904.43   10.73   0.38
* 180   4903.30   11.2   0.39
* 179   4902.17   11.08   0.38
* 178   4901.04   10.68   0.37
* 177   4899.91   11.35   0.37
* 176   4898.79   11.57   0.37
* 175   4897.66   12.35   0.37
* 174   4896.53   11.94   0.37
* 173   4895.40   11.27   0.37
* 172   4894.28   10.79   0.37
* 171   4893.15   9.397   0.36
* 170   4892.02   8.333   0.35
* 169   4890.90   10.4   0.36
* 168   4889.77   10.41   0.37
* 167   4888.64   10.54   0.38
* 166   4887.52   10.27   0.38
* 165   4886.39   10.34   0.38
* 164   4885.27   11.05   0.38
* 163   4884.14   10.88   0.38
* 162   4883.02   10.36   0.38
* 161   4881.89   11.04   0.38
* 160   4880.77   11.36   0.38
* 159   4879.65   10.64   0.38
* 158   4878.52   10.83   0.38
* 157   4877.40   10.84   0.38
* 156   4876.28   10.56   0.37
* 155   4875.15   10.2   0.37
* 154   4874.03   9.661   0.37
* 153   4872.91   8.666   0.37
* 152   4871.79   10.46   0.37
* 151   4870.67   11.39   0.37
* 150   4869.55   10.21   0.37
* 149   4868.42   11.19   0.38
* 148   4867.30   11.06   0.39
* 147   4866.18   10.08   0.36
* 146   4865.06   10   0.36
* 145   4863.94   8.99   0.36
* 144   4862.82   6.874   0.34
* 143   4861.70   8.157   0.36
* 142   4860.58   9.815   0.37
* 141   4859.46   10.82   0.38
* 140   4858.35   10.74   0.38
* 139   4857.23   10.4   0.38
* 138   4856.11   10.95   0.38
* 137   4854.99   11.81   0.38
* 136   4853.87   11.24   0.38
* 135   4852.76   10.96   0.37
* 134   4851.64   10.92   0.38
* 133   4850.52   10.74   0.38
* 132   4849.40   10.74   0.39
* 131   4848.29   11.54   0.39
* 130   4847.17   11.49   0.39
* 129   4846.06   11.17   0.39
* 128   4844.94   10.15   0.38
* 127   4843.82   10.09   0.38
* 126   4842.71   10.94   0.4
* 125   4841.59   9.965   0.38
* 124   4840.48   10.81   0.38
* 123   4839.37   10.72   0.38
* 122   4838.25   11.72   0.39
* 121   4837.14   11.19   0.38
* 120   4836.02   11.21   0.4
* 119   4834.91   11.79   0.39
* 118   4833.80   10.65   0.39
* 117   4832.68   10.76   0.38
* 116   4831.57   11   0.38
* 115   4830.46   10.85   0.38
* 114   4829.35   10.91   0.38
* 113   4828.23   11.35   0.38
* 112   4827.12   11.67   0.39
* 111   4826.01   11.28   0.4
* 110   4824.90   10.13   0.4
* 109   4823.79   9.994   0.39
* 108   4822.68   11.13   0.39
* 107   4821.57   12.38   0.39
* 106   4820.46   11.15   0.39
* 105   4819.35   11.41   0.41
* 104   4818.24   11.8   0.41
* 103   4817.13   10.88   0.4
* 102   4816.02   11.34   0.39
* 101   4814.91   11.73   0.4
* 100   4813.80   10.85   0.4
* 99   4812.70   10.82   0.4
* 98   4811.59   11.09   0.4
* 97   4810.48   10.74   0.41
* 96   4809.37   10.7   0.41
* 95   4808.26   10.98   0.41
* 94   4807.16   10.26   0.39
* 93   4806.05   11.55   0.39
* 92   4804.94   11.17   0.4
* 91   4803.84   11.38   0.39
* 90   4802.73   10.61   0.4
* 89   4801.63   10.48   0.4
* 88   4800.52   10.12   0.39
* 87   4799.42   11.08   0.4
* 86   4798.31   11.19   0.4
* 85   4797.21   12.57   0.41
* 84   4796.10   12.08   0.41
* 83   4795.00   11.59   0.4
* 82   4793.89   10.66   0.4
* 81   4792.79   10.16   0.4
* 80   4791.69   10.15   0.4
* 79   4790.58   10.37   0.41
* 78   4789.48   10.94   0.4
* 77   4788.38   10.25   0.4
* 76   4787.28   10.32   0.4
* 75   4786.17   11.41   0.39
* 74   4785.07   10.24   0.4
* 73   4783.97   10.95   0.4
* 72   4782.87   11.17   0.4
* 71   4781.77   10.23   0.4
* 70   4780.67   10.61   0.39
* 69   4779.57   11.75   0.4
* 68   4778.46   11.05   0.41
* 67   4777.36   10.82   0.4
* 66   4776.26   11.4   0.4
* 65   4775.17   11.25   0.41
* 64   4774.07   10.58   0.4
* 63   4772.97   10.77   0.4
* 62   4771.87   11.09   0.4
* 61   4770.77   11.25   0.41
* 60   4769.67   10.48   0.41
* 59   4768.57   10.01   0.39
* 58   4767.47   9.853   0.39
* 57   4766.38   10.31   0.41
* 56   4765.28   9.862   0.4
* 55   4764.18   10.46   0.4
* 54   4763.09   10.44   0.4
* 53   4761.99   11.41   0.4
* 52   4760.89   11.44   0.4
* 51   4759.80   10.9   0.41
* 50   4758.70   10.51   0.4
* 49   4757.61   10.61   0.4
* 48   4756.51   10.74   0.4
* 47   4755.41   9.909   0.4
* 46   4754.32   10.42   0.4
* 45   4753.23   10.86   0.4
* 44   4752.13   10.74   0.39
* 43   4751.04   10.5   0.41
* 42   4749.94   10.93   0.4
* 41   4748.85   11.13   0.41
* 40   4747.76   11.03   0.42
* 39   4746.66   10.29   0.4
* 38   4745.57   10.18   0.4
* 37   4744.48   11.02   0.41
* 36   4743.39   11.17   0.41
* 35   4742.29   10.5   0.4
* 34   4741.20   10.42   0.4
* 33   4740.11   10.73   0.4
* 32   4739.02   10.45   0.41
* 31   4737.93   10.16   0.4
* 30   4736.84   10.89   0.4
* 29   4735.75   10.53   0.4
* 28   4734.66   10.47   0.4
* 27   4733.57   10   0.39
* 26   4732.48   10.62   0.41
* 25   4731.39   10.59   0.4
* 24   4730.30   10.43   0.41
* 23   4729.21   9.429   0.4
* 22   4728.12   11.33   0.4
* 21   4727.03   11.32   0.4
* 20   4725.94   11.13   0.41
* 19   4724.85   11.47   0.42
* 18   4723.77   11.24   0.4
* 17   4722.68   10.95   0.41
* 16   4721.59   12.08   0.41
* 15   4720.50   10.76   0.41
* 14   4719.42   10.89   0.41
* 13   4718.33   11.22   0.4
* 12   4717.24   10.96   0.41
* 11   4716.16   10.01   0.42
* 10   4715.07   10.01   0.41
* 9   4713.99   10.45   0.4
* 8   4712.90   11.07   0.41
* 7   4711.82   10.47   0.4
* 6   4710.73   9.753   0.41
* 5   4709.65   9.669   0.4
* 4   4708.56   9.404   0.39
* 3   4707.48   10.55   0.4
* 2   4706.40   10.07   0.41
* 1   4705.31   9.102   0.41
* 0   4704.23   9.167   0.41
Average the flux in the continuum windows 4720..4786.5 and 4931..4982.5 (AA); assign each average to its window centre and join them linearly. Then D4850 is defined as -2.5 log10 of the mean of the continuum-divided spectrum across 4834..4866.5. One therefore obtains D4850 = 0.03 mag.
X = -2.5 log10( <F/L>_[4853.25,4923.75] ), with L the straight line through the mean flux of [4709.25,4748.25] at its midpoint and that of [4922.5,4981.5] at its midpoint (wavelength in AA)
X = 0.03 mag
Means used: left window 10.7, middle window 10.6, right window 11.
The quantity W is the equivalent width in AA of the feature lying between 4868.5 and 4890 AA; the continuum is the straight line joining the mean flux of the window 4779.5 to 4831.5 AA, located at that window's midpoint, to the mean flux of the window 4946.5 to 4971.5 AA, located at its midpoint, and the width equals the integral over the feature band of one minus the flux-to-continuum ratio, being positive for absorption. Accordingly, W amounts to 0.9 AA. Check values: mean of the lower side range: 11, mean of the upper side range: 11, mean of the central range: 10.5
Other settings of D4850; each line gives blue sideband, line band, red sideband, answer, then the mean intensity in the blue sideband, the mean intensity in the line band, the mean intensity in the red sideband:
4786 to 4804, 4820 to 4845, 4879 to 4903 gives -0.01 mag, 10.9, 11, 10.8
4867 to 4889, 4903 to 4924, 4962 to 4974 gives 0.00 mag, 10.6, 10.7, 11.1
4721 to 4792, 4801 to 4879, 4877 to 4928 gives 0.00 mag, 10.7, 10.7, 10.7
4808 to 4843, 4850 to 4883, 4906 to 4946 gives 0.06 mag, 11.1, 10.4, 10.8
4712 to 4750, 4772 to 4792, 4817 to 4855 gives 0.01 mag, 10.7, 10.8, 11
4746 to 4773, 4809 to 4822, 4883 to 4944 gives -0.05 mag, 10.6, 11.2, 10.8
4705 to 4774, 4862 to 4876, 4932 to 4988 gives 0.09 mag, 10.6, 9.88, 10.9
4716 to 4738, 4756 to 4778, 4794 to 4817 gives 0.02 mag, 10.8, 10.7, 11.1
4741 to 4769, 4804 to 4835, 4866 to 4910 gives -0.04 mag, 10.6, 11.1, 10.7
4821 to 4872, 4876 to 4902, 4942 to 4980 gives 0.01 mag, 10.7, 10.8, 11.1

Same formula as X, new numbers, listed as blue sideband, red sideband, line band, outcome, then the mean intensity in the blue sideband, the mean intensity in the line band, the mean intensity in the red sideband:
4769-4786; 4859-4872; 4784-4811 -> -0.02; 10.9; 10.9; 9.89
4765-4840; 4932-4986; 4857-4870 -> 0.11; 10.9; 9.84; 10.9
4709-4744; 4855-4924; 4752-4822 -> -0.03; 10.7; 10.9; 10.5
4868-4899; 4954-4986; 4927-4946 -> -0.03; 10.6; 11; 10.8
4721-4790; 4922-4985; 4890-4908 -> -0.01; 10.7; 10.9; 10.9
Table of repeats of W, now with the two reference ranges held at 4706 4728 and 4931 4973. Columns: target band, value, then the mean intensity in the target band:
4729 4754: 0.3 AA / 10.6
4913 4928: 0.5 AA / 10.6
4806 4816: -0.2 AA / 11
